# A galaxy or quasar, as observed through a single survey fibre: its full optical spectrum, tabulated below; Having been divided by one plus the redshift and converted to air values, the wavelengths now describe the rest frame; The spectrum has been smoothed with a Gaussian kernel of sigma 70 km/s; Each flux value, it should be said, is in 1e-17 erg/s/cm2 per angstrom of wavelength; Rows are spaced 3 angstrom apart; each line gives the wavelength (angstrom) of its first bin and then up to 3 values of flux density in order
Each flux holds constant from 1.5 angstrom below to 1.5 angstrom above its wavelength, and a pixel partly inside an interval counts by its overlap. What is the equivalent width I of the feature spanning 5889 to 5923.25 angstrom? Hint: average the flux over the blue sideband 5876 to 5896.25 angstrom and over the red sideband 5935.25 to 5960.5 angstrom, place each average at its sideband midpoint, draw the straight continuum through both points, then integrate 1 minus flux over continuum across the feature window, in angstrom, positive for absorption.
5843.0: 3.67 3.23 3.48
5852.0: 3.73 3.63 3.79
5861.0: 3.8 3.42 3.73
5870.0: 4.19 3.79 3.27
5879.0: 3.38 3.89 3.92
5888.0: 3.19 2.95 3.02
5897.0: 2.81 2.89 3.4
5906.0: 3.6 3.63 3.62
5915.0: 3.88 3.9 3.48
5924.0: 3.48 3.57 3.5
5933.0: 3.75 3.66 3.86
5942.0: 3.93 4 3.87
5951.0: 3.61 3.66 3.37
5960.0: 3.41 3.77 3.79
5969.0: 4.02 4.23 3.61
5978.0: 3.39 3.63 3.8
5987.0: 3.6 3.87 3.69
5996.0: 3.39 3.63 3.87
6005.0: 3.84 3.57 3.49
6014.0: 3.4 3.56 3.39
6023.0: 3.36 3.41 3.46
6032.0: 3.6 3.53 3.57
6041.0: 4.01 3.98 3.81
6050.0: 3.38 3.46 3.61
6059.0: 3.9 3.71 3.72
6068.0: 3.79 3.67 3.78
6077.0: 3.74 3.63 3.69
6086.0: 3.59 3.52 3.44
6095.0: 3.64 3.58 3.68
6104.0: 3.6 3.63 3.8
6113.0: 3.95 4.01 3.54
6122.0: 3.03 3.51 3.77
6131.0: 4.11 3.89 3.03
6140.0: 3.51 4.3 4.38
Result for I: 1.0 angstrom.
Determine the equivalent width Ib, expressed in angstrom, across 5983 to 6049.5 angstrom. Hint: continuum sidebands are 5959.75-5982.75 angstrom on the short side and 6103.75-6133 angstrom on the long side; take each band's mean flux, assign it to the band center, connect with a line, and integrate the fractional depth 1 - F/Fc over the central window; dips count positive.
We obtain 2.0 angstrom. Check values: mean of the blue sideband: 3.75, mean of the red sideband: 3.7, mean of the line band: 3.62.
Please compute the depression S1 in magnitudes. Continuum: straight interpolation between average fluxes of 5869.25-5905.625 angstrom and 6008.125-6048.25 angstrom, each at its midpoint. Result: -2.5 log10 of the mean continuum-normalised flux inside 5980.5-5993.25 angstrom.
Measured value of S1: -0.06 mag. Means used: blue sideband 3.38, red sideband 3.58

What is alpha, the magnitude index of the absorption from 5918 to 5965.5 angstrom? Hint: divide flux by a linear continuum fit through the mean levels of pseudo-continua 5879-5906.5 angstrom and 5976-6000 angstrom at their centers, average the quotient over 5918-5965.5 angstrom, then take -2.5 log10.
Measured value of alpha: -0.06 mag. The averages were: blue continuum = 3.29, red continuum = 3.62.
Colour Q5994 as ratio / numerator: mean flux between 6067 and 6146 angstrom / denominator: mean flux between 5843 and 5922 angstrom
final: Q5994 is 1.0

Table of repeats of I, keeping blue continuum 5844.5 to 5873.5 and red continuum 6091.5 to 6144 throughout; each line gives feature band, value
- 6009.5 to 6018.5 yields 0.5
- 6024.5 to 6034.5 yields 0.5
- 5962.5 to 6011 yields -0.7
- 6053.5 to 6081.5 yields -0.4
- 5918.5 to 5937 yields 0.4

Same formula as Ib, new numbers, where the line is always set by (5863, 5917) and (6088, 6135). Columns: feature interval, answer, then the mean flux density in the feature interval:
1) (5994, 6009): -0.37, 3.66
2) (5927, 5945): -1.16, 3.75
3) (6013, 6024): 0.48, 3.43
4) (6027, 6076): -0.90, 3.68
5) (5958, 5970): -0.60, 3.72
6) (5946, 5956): -0.50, 3.71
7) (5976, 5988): -0.16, 3.61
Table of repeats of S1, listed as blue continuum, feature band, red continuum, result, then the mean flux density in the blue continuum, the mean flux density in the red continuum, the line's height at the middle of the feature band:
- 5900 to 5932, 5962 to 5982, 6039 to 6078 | -0.042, 3.57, 3.73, 3.64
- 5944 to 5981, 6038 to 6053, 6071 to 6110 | -0.022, 3.72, 3.63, 3.66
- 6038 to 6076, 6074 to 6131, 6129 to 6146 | 0.039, 3.73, 3.82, 3.78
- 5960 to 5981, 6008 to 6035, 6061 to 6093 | 0.074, 3.76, 3.66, 3.72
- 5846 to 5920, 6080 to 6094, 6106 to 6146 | 0.037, 3.53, 3.72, 3.69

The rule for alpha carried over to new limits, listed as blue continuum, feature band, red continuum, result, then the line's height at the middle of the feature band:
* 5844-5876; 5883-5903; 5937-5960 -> 0.164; 3.69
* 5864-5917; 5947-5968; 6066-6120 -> -0.029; 3.55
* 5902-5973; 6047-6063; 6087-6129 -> 0.006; 3.65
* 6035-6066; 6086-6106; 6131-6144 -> 0.038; 3.71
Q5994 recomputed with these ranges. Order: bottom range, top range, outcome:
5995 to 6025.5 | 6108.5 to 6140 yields 1.03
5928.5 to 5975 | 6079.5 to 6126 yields 0.96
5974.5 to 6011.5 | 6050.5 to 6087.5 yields 1.01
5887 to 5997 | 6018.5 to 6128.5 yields 1.01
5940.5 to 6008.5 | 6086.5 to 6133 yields 0.98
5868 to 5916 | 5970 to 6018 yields 1.06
